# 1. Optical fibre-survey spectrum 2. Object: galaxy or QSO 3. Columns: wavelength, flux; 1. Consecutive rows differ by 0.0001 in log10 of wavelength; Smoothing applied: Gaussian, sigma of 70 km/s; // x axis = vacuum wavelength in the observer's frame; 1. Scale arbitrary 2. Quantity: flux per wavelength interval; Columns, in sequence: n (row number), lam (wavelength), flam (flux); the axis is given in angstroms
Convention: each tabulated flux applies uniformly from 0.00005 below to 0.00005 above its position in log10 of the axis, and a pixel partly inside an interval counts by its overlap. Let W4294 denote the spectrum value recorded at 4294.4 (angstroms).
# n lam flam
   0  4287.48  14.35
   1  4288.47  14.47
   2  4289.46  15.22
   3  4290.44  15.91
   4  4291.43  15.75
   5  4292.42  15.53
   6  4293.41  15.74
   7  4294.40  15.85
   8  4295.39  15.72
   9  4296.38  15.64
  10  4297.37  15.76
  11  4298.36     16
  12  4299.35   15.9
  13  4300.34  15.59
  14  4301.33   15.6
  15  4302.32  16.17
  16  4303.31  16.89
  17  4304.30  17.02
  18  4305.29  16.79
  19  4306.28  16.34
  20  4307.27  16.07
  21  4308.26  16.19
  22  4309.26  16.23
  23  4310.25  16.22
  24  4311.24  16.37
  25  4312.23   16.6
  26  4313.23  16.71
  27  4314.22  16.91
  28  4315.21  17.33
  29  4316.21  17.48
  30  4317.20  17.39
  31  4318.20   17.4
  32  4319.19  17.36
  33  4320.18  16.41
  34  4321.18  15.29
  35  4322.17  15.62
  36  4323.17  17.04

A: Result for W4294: 15.85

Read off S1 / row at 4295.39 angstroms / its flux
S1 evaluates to 15.72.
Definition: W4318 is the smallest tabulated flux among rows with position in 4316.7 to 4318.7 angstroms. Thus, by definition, 17.39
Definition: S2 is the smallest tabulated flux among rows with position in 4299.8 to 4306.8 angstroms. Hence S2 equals 15.59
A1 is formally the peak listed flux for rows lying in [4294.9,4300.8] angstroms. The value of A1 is 16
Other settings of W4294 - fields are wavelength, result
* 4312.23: 16.6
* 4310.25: 16.22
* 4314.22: 16.91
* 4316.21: 17.48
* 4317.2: 17.39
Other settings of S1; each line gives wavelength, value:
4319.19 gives 17.36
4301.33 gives 15.6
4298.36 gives 16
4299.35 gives 15.9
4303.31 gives 16.89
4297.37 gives 15.76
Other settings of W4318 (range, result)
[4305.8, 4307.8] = 16.07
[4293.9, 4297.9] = 15.64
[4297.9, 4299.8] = 15.9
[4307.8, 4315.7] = 16.19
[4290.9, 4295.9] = 15.53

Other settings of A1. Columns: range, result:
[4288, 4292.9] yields 15.91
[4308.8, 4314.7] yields 16.91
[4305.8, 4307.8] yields 16.34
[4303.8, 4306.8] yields 17.02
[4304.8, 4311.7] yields 16.79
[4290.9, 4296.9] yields 15.85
